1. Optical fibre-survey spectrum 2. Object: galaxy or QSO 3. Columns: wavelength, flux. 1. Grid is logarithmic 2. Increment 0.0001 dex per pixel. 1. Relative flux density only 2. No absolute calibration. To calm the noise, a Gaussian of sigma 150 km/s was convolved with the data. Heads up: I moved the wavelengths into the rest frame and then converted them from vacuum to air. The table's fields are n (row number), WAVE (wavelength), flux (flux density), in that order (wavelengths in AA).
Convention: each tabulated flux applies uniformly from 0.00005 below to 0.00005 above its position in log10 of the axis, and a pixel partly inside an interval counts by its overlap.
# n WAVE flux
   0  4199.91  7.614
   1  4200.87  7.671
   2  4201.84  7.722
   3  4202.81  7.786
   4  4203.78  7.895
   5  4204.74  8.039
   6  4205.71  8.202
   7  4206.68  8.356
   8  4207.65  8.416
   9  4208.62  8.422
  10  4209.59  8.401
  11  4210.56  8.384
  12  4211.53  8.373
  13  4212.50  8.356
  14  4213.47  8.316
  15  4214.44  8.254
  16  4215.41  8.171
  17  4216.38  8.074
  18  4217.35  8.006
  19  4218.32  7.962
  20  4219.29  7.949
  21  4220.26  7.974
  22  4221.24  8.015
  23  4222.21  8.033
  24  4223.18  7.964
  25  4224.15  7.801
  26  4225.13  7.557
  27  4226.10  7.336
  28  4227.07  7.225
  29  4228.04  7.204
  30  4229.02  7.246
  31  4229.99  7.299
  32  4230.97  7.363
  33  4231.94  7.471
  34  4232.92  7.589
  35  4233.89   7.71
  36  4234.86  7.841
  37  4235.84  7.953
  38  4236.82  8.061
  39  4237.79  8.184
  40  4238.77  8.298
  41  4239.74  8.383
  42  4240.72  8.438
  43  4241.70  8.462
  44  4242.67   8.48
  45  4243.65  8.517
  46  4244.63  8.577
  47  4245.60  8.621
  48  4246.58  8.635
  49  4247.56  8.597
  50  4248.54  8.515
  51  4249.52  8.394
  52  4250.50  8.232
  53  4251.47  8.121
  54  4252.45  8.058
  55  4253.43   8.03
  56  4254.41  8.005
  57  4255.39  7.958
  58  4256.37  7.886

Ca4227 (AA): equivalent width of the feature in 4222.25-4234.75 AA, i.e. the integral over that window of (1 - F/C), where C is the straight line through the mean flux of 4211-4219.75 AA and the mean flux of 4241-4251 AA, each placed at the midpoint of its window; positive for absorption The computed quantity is 1.2 AA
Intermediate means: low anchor 8.17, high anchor 8.5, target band 7.52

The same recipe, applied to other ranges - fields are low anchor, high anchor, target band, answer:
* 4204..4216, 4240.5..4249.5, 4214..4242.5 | 1.89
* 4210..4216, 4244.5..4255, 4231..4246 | 0.33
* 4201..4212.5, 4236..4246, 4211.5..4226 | 0.39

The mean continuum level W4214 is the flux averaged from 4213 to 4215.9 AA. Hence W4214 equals 8.25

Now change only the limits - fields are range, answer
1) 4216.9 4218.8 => 7.99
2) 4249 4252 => 8.26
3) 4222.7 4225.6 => 7.76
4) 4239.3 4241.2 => 8.39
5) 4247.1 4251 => 8.44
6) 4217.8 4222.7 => 7.99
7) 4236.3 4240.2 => 8.24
